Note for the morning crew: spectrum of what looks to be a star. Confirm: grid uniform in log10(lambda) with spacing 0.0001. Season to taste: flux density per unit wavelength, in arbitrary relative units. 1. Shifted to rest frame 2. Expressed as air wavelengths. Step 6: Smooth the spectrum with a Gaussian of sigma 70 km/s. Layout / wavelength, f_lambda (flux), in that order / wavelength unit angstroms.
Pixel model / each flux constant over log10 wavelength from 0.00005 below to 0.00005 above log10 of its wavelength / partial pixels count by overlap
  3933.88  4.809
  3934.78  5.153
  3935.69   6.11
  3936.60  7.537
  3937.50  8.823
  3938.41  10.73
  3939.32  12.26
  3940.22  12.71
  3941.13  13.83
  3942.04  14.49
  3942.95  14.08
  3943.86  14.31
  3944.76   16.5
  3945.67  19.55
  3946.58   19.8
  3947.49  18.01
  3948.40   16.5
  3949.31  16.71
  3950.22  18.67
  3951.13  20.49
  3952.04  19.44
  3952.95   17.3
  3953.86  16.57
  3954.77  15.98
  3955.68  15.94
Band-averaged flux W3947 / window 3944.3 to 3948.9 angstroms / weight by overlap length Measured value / 18.1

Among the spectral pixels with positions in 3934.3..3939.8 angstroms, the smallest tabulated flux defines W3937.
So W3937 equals 5.153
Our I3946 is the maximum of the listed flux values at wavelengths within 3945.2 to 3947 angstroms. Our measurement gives 19.8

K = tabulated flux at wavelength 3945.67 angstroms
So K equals 19.55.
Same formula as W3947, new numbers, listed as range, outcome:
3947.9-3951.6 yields 18.1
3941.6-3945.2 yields 14.9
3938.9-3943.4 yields 13.5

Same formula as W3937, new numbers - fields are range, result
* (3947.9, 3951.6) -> 16.5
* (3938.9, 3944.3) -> 12.26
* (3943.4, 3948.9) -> 14.31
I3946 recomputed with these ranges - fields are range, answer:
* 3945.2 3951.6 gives 20.49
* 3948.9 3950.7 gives 18.67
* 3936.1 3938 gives 8.823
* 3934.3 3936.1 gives 6.11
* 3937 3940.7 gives 12.71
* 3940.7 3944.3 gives 14.49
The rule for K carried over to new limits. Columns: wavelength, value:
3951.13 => 20.49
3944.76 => 16.5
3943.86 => 14.31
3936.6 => 7.537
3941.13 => 13.83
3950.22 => 18.67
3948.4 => 16.5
